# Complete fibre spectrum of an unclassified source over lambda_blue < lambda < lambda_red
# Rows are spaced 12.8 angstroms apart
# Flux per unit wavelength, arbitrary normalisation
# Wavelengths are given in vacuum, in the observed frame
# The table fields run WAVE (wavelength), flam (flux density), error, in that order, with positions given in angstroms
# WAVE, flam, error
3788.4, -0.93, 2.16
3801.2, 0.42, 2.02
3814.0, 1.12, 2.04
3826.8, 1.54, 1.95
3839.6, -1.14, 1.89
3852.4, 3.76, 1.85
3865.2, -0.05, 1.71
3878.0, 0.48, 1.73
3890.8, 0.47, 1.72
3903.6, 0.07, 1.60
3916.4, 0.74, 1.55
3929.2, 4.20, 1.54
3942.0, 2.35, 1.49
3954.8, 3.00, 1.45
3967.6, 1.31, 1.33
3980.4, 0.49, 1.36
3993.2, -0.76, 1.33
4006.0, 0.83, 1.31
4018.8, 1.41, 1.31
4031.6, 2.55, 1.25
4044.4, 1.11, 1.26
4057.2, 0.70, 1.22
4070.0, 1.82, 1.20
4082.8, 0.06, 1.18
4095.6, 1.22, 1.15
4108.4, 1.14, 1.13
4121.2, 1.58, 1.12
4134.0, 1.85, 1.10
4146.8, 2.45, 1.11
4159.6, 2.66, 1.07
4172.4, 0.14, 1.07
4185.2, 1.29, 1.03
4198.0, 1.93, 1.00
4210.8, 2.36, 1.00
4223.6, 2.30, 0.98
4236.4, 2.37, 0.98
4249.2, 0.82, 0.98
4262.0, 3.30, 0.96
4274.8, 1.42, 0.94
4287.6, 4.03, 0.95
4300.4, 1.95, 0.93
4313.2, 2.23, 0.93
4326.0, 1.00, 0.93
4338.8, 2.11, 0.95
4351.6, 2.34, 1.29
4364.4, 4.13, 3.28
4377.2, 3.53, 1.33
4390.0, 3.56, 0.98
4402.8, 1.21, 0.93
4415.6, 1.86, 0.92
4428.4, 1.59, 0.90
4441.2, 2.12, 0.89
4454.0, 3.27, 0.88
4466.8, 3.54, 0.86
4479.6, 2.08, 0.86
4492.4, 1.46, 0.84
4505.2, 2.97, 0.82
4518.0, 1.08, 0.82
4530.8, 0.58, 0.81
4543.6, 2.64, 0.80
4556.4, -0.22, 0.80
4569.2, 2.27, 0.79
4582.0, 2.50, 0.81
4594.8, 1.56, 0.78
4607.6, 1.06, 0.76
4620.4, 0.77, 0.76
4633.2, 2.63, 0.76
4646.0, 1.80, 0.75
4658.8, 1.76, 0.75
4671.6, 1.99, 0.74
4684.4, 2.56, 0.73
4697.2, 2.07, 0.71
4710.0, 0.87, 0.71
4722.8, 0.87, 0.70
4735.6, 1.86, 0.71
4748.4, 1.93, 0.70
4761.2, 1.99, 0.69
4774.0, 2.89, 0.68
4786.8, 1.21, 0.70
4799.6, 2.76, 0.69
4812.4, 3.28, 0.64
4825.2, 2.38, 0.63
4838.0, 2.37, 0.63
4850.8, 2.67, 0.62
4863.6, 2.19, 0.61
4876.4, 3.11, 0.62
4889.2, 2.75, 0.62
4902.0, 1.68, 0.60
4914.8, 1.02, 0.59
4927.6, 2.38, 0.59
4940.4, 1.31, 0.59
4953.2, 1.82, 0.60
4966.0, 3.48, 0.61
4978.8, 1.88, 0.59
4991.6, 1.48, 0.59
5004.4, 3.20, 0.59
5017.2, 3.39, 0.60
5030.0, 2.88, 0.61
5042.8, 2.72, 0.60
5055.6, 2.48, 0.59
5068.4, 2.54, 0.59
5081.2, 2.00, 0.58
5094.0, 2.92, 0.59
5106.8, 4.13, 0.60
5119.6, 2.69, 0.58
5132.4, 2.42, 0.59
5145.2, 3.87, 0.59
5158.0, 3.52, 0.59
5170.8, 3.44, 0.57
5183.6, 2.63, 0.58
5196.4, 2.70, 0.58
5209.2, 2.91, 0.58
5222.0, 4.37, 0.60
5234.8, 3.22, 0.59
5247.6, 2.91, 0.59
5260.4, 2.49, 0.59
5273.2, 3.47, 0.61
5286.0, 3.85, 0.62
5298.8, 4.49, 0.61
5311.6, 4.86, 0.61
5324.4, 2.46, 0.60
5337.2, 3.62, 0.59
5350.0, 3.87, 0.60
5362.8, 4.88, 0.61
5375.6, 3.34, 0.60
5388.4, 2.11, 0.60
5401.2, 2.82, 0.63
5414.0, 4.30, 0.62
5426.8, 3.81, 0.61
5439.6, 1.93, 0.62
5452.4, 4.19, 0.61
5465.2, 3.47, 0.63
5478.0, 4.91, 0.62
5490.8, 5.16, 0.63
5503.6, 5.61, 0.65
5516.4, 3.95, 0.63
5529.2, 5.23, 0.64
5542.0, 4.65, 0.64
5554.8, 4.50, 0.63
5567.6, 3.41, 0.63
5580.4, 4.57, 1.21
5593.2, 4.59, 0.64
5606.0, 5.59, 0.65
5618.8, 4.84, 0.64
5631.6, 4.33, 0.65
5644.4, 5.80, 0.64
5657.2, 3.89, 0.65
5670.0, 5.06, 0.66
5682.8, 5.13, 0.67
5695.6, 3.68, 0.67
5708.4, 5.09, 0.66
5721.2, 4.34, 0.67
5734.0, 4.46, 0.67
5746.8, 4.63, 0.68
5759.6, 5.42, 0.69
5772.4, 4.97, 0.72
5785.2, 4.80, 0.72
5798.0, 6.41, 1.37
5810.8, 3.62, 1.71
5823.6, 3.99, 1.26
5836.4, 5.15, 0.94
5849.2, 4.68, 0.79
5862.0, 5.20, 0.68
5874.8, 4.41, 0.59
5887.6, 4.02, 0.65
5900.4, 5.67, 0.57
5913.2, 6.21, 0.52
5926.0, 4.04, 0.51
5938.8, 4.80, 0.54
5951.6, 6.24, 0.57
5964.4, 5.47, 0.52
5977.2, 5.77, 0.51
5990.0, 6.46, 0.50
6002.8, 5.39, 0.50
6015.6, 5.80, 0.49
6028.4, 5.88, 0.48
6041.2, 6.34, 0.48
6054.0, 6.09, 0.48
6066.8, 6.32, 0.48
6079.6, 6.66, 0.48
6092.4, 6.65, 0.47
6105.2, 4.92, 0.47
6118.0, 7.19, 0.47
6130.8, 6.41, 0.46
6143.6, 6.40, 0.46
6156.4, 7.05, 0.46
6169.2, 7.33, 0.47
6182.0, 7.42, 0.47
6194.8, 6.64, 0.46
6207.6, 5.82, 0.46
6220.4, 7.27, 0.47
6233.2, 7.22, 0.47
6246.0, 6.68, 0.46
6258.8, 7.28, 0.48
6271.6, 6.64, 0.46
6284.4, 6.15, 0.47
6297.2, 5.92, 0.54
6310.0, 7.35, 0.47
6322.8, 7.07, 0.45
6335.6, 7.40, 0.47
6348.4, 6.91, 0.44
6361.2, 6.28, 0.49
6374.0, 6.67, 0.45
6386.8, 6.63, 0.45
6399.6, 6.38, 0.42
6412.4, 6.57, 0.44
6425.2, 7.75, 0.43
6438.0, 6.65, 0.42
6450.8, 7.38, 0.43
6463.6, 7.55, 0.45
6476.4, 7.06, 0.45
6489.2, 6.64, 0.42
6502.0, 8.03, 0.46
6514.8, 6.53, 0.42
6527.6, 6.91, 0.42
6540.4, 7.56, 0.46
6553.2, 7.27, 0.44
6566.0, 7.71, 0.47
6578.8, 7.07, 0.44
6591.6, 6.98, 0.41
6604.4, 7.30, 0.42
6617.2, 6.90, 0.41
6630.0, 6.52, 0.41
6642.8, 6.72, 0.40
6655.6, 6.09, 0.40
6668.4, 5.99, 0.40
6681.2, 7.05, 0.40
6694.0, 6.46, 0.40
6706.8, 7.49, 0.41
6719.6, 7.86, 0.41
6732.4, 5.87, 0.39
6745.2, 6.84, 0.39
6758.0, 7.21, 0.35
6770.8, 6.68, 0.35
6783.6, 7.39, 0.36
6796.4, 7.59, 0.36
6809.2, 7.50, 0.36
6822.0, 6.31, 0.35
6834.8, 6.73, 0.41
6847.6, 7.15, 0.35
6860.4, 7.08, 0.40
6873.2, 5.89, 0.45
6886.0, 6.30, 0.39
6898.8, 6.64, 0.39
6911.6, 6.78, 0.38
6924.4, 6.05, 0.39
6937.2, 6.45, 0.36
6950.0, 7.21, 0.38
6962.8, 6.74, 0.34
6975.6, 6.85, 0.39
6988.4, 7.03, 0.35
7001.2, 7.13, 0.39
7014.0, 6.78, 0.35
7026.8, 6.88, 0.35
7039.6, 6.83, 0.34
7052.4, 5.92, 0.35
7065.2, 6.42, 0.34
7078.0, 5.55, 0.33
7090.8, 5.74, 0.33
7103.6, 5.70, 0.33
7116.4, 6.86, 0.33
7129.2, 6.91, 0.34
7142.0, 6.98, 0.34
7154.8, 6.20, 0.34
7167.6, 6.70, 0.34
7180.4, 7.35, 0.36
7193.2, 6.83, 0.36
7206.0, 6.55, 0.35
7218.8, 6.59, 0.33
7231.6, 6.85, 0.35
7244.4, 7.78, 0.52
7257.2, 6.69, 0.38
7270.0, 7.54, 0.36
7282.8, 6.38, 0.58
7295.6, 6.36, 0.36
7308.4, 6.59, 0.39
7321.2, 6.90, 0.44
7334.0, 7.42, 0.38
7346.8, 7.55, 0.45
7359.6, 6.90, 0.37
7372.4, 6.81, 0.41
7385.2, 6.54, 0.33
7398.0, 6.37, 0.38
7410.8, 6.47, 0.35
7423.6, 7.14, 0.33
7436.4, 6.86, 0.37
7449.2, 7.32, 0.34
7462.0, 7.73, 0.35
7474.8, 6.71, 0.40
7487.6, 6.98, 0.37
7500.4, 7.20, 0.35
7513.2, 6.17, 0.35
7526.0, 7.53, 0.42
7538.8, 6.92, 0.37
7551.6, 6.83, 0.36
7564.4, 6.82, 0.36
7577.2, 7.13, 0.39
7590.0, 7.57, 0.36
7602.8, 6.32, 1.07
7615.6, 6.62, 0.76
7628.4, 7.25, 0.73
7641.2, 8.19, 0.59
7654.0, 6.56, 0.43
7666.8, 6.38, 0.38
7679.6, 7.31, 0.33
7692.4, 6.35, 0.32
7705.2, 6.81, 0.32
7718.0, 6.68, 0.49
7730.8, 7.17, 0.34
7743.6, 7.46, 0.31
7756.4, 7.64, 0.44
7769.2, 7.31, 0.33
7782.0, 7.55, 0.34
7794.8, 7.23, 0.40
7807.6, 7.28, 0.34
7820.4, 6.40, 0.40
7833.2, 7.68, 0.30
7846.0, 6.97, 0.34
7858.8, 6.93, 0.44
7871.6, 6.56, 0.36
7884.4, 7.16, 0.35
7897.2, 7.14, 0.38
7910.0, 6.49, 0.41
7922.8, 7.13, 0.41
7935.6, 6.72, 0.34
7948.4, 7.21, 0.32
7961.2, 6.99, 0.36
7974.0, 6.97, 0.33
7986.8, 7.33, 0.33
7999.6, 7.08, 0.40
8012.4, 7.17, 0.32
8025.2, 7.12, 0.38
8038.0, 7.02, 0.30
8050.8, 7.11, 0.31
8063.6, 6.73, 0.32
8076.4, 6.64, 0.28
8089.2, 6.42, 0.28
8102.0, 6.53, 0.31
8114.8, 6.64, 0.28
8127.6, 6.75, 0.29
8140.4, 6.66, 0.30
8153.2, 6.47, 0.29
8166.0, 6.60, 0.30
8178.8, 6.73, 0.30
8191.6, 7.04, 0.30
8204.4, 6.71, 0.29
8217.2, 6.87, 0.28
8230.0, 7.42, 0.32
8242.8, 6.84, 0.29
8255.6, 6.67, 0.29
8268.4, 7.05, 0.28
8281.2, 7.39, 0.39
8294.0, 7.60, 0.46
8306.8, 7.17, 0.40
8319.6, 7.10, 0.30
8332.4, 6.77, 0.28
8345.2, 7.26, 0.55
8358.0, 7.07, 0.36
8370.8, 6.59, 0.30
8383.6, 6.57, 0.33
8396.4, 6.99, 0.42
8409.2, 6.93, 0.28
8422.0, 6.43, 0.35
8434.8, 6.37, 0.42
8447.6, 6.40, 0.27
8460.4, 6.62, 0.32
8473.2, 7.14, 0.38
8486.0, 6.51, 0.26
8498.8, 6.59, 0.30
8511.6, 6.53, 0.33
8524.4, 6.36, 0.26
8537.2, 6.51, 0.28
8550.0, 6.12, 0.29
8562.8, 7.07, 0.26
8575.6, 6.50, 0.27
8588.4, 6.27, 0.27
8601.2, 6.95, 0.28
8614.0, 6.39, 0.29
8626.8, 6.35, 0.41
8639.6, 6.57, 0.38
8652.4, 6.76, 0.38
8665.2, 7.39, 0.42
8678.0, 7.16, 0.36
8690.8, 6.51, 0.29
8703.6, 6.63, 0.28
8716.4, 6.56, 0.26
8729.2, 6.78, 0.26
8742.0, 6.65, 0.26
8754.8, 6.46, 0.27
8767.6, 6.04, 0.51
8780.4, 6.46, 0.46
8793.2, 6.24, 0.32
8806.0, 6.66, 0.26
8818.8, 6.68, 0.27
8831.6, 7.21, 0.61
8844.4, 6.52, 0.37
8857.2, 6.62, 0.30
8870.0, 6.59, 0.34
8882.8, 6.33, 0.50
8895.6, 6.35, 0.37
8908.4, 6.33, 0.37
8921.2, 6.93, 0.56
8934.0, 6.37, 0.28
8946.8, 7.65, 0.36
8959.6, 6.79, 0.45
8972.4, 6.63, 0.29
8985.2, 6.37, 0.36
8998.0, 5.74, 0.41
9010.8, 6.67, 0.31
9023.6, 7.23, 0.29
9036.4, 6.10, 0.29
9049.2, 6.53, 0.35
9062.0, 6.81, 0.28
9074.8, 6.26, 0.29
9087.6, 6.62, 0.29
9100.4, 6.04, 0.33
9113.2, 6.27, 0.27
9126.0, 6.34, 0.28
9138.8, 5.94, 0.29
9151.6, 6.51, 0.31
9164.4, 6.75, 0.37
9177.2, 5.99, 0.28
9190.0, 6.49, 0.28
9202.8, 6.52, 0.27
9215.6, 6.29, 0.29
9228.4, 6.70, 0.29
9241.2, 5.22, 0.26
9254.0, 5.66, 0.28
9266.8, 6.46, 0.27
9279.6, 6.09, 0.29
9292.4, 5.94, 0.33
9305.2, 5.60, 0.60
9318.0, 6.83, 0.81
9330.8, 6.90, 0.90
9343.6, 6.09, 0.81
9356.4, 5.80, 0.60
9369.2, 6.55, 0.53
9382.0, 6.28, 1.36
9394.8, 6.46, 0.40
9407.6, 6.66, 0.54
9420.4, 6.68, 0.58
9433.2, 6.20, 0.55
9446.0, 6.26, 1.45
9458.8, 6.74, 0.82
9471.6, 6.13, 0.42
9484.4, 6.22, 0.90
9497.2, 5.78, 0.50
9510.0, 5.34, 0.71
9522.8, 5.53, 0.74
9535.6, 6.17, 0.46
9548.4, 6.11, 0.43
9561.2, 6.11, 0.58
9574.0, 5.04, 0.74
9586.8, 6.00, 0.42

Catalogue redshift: 0.370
